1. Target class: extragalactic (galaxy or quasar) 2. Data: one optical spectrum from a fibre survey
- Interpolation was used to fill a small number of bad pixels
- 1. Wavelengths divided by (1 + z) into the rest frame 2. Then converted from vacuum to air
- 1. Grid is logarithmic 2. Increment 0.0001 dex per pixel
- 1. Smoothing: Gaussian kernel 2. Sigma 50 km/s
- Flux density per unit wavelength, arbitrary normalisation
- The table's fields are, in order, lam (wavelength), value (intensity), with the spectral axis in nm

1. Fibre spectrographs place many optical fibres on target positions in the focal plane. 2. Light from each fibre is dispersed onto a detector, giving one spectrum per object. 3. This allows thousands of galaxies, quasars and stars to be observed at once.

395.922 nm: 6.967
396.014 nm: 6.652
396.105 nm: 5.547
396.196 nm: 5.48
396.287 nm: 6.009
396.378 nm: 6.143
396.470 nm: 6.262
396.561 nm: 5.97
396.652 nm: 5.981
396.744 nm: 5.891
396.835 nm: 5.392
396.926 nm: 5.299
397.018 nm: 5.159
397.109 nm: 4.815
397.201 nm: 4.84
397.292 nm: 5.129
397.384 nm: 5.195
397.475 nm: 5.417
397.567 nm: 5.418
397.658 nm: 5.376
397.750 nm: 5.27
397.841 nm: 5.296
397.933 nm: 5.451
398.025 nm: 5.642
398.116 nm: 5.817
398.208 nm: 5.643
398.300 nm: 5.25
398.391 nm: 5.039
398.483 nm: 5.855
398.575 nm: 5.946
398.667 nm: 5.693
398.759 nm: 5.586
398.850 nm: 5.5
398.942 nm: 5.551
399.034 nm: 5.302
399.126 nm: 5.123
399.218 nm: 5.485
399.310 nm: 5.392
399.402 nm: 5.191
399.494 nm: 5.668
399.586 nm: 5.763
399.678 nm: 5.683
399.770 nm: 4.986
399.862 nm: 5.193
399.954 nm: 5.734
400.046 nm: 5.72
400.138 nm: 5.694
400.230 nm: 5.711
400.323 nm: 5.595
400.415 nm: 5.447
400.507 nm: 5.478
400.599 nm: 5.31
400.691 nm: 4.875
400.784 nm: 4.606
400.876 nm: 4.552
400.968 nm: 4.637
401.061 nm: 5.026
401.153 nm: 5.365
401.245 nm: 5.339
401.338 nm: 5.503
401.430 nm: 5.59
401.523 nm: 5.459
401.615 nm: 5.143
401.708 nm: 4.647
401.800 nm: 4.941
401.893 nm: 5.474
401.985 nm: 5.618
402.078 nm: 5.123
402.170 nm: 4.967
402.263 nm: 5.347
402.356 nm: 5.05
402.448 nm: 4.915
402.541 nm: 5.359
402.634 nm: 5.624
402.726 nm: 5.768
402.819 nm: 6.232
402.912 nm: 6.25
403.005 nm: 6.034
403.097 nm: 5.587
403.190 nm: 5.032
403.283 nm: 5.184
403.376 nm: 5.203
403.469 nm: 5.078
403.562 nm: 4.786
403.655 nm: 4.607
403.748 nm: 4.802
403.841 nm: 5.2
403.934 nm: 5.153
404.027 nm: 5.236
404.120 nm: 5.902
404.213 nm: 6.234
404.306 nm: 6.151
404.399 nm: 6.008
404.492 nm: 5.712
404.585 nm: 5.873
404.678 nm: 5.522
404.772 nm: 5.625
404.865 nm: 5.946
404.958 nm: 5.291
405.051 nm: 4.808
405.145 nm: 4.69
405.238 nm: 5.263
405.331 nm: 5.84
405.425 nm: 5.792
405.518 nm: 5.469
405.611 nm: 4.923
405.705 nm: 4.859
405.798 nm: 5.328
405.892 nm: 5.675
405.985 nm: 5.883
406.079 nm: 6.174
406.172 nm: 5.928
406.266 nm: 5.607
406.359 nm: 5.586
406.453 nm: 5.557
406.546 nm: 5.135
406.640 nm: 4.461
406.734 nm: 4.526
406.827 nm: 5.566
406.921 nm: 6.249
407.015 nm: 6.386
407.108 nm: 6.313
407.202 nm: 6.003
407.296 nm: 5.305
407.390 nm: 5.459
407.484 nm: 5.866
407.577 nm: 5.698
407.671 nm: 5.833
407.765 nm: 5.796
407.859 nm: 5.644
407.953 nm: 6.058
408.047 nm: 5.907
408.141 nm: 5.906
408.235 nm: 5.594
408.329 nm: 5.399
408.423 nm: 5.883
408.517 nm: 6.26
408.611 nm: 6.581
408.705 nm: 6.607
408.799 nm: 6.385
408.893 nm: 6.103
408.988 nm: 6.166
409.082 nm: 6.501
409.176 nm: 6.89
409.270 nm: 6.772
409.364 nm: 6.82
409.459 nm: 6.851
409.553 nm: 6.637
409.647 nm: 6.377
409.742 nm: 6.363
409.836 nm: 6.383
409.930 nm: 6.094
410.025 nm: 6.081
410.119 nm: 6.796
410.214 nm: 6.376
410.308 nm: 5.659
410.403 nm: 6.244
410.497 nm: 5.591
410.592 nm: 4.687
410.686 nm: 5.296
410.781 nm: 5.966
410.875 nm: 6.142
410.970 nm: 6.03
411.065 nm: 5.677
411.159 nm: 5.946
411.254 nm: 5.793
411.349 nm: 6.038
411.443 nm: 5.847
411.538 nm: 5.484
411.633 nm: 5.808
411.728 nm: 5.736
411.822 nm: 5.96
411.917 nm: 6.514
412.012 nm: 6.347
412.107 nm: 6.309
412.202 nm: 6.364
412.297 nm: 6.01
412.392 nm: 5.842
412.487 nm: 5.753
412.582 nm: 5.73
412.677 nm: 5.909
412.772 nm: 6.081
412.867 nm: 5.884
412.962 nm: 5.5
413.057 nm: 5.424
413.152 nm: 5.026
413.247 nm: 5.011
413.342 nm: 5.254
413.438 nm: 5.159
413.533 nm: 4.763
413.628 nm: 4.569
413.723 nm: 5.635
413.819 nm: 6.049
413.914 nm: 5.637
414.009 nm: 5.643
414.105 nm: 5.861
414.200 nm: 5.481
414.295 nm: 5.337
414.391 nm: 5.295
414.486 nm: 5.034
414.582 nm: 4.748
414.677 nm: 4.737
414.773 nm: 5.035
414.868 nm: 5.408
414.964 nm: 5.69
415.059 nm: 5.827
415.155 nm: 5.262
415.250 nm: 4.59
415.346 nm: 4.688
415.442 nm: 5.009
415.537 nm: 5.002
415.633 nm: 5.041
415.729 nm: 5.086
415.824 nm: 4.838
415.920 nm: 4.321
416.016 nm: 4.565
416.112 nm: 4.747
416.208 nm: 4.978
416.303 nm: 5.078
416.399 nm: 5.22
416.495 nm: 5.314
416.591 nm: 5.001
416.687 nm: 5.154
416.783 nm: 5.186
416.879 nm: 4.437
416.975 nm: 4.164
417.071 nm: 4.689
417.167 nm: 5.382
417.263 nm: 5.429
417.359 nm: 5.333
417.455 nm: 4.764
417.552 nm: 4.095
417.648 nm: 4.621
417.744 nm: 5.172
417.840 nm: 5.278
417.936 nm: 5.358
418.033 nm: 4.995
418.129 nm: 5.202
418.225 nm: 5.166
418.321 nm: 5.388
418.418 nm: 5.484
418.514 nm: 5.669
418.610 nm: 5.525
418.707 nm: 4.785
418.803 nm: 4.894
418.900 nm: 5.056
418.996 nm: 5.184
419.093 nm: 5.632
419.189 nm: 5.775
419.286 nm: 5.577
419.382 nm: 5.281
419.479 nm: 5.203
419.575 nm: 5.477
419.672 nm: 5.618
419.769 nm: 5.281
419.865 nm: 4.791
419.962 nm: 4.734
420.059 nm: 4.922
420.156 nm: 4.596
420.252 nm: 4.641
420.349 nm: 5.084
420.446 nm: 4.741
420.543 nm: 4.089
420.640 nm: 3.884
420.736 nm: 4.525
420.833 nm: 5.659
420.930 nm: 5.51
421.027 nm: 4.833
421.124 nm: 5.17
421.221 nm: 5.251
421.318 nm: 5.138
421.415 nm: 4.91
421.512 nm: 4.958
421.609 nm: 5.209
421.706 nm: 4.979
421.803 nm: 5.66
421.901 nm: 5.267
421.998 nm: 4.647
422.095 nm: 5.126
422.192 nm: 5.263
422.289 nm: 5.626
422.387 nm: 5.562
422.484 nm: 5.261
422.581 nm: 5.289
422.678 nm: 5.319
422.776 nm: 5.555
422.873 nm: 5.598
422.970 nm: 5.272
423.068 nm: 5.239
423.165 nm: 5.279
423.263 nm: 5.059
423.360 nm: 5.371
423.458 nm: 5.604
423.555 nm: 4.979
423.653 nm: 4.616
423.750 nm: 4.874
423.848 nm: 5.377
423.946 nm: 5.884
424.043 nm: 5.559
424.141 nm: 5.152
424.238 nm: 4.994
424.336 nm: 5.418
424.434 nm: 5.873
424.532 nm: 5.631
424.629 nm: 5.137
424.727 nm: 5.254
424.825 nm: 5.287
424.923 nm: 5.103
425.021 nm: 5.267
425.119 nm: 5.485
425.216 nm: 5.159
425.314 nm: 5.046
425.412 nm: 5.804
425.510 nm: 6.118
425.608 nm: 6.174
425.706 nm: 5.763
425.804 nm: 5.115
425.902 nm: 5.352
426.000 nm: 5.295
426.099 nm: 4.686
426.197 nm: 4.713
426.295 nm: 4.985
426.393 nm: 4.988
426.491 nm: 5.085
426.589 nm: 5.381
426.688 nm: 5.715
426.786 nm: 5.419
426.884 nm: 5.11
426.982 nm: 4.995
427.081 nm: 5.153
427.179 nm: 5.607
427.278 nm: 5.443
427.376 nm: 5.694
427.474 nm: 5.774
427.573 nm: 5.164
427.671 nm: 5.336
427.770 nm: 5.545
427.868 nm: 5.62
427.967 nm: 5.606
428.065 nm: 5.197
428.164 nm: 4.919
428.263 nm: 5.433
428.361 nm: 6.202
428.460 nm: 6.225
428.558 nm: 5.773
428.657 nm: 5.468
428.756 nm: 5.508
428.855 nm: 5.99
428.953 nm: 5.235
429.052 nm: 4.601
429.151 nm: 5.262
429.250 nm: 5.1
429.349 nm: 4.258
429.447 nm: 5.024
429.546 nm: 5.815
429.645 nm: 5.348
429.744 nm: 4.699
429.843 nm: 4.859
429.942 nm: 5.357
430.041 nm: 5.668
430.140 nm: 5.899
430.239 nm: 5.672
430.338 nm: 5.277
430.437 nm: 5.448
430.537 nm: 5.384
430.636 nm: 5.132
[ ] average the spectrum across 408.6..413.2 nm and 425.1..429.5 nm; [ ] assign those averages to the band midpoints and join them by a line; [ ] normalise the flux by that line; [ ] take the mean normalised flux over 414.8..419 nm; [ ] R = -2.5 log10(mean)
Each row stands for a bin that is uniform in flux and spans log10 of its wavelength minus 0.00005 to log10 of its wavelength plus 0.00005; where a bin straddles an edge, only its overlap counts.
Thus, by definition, 0.15 mag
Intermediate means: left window 6.06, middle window 5.05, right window 5.37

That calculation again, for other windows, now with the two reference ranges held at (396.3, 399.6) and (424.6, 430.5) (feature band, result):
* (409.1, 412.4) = -0.13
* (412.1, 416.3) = 0.02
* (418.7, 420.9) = 0.08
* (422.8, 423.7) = 0.03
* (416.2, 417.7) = 0.10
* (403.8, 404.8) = -0.04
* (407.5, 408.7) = -0.09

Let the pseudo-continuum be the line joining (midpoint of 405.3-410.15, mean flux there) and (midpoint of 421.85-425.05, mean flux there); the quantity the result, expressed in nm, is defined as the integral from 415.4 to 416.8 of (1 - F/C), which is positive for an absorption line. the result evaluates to 0.16 nm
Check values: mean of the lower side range 5.93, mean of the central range 4.97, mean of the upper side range 5.29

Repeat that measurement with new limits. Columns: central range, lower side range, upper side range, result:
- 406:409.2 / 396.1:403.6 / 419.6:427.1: -0.309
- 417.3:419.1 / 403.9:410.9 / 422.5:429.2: 0.141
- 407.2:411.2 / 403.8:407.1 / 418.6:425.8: -0.433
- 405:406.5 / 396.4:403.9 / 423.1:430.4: -0.026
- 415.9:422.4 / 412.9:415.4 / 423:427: 0.266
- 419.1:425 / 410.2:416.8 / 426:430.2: 0.214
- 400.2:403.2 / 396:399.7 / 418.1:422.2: 0.073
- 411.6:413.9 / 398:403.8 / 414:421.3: -0.239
